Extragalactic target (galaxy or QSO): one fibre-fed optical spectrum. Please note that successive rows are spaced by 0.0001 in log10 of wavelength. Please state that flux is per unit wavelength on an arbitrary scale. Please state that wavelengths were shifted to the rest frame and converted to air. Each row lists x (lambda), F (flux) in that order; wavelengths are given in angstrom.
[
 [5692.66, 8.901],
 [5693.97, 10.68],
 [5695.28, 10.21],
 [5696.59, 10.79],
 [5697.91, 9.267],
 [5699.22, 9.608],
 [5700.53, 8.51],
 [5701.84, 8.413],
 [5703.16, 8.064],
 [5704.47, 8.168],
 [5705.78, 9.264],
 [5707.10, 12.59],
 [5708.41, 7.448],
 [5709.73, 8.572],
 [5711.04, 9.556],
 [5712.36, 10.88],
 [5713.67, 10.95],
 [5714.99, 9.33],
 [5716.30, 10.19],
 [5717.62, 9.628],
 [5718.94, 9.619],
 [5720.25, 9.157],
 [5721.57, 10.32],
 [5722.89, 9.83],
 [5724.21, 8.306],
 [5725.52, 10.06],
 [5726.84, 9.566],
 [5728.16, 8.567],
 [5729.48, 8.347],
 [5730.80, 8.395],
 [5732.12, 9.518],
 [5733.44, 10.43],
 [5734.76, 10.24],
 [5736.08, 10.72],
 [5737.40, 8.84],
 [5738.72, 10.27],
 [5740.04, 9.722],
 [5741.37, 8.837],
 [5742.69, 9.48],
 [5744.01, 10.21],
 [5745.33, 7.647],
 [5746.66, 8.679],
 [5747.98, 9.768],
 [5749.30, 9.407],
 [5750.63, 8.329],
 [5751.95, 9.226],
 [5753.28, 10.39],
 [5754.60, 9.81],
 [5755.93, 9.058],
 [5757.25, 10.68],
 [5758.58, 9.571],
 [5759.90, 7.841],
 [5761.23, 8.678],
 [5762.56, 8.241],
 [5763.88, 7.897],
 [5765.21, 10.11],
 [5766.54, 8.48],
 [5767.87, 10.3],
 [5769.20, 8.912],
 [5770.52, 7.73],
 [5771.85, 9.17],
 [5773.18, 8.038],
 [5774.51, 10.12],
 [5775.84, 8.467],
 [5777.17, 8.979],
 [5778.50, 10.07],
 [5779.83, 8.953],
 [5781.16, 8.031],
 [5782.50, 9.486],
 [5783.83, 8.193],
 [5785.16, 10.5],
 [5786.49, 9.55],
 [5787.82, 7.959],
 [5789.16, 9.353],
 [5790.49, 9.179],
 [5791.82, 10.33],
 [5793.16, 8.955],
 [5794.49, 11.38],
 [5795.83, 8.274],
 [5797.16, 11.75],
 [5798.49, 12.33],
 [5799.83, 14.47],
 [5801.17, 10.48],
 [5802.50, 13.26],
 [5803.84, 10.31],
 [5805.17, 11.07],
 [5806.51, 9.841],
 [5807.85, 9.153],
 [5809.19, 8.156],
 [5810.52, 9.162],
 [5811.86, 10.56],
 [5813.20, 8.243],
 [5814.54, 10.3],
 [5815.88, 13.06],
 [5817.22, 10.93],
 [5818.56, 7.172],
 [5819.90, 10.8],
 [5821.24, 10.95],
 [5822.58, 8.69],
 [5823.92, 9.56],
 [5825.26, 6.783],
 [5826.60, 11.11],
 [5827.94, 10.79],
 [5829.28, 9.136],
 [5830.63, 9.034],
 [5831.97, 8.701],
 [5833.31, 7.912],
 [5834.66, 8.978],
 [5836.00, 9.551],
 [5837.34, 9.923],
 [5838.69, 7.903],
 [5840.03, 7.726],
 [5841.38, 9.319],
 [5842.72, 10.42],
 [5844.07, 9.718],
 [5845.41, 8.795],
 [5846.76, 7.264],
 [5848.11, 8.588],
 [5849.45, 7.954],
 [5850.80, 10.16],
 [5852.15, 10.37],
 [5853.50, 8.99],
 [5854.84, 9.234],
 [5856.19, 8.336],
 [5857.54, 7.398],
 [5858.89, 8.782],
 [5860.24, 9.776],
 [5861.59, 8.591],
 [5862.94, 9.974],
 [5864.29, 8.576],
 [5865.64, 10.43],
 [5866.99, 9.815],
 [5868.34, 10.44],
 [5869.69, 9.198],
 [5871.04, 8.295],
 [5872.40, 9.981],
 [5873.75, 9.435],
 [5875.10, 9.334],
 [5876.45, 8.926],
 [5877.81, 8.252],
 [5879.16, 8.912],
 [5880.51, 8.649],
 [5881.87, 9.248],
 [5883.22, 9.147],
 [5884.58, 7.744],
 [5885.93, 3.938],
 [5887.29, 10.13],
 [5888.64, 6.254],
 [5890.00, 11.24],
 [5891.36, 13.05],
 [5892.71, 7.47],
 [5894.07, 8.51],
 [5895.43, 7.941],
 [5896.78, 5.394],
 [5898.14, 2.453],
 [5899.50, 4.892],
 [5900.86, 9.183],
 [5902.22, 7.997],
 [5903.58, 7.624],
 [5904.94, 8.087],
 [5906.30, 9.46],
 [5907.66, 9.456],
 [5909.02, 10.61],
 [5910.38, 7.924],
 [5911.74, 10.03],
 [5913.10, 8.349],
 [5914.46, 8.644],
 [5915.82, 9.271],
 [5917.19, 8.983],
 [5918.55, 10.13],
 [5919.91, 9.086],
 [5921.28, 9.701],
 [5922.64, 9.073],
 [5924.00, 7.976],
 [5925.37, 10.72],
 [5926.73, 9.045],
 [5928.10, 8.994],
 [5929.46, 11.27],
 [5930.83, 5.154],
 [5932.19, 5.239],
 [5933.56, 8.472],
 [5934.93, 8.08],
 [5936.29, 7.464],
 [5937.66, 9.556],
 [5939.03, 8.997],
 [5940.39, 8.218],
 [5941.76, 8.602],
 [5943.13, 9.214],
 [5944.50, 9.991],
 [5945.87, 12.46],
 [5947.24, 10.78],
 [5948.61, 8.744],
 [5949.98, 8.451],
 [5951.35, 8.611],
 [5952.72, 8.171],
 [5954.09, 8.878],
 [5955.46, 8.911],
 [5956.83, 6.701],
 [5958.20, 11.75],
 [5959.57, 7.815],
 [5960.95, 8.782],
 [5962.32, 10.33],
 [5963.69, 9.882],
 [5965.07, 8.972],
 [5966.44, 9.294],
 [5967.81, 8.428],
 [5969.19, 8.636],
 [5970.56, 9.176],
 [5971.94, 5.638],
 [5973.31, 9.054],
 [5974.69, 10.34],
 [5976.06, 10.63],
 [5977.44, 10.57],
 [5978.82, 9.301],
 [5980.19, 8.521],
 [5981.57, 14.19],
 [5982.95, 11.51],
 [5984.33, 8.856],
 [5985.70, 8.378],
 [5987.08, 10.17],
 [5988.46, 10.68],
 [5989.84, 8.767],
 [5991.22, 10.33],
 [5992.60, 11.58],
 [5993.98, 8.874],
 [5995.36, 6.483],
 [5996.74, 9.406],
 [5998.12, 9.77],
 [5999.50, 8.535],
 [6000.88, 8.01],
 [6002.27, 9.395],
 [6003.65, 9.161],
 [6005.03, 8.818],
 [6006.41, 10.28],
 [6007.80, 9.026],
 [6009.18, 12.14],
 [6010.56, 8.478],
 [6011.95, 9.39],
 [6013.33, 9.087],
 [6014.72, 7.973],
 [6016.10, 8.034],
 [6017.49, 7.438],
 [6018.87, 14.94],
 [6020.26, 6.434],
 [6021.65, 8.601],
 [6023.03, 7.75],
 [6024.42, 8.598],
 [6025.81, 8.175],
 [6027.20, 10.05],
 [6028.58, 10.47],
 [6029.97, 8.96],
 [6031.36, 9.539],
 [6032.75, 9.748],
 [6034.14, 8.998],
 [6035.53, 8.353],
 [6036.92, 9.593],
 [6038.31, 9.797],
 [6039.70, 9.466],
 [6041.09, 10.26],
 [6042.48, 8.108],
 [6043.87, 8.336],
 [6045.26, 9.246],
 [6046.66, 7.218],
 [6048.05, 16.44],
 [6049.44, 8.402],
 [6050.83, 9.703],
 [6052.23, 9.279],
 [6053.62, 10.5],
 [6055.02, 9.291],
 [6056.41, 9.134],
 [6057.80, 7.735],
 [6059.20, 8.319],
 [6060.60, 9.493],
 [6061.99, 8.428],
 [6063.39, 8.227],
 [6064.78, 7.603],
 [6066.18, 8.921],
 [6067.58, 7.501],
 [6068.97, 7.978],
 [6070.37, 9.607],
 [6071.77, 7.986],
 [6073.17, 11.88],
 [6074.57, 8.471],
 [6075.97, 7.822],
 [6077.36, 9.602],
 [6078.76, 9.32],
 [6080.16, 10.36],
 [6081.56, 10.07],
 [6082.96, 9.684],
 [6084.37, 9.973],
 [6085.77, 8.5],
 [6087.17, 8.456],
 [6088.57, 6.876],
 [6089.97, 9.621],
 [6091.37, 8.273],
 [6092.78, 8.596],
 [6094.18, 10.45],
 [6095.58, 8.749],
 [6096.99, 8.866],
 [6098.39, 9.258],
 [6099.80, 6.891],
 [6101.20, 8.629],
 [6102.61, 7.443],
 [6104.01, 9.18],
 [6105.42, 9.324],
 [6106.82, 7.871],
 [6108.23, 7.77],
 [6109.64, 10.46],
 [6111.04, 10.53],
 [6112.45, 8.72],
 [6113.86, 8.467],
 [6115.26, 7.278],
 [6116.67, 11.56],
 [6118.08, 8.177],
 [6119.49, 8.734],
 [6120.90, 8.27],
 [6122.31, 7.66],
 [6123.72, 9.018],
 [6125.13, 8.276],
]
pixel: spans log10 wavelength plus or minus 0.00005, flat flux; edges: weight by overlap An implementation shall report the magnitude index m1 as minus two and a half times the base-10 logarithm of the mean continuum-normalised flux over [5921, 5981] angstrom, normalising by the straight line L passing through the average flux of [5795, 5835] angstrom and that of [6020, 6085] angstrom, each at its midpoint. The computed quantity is 0.07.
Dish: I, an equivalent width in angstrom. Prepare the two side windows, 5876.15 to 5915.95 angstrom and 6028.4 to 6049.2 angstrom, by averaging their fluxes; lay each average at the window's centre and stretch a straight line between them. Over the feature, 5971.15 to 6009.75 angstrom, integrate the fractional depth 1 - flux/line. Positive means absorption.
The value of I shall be -1.8 angstrom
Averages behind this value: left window 8.27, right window 9.59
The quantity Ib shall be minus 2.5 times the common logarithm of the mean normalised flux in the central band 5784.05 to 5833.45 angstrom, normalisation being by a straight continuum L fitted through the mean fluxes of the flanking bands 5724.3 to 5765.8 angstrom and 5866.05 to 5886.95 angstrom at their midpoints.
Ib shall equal -0.11 mag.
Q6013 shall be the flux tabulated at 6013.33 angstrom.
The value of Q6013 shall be 9.087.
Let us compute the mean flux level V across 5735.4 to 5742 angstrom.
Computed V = 9.68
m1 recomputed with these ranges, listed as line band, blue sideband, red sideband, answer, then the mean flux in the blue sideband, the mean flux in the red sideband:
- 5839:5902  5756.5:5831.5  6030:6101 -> 0.10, 9.65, 9.09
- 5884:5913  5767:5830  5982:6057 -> 0.19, 9.78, 9.39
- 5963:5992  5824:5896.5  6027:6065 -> -0.05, 8.97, 9.32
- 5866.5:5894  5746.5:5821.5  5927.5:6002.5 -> 0.05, 9.65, 9.15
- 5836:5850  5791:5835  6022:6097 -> 0.13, 10.1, 9.13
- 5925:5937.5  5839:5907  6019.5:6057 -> 0.07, 8.62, 9.29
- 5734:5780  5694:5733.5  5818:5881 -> 0.01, 9.46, 9.13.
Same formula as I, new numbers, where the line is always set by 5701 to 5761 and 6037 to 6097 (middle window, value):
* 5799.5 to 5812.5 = -1.7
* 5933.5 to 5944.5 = 0.7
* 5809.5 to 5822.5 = -0.9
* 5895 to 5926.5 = 2.9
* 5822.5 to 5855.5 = 0.9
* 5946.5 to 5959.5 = 0.4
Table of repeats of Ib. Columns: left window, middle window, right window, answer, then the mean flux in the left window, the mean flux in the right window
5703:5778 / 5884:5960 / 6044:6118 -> 0.07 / 9.32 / 9.02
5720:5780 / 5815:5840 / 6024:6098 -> -0.03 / 9.25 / 9.15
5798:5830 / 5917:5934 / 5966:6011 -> 0.12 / 10.2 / 9.48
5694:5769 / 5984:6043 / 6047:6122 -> -0.02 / 9.4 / 9.02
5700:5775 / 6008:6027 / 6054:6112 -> -0.01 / 9.3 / 8.87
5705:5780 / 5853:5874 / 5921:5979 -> -0.01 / 9.36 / 8.97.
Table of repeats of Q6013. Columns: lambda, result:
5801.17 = 10.48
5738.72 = 10.27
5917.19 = 8.983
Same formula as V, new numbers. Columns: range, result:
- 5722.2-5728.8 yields 9.27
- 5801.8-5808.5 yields 10.7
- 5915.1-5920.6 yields 9.35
